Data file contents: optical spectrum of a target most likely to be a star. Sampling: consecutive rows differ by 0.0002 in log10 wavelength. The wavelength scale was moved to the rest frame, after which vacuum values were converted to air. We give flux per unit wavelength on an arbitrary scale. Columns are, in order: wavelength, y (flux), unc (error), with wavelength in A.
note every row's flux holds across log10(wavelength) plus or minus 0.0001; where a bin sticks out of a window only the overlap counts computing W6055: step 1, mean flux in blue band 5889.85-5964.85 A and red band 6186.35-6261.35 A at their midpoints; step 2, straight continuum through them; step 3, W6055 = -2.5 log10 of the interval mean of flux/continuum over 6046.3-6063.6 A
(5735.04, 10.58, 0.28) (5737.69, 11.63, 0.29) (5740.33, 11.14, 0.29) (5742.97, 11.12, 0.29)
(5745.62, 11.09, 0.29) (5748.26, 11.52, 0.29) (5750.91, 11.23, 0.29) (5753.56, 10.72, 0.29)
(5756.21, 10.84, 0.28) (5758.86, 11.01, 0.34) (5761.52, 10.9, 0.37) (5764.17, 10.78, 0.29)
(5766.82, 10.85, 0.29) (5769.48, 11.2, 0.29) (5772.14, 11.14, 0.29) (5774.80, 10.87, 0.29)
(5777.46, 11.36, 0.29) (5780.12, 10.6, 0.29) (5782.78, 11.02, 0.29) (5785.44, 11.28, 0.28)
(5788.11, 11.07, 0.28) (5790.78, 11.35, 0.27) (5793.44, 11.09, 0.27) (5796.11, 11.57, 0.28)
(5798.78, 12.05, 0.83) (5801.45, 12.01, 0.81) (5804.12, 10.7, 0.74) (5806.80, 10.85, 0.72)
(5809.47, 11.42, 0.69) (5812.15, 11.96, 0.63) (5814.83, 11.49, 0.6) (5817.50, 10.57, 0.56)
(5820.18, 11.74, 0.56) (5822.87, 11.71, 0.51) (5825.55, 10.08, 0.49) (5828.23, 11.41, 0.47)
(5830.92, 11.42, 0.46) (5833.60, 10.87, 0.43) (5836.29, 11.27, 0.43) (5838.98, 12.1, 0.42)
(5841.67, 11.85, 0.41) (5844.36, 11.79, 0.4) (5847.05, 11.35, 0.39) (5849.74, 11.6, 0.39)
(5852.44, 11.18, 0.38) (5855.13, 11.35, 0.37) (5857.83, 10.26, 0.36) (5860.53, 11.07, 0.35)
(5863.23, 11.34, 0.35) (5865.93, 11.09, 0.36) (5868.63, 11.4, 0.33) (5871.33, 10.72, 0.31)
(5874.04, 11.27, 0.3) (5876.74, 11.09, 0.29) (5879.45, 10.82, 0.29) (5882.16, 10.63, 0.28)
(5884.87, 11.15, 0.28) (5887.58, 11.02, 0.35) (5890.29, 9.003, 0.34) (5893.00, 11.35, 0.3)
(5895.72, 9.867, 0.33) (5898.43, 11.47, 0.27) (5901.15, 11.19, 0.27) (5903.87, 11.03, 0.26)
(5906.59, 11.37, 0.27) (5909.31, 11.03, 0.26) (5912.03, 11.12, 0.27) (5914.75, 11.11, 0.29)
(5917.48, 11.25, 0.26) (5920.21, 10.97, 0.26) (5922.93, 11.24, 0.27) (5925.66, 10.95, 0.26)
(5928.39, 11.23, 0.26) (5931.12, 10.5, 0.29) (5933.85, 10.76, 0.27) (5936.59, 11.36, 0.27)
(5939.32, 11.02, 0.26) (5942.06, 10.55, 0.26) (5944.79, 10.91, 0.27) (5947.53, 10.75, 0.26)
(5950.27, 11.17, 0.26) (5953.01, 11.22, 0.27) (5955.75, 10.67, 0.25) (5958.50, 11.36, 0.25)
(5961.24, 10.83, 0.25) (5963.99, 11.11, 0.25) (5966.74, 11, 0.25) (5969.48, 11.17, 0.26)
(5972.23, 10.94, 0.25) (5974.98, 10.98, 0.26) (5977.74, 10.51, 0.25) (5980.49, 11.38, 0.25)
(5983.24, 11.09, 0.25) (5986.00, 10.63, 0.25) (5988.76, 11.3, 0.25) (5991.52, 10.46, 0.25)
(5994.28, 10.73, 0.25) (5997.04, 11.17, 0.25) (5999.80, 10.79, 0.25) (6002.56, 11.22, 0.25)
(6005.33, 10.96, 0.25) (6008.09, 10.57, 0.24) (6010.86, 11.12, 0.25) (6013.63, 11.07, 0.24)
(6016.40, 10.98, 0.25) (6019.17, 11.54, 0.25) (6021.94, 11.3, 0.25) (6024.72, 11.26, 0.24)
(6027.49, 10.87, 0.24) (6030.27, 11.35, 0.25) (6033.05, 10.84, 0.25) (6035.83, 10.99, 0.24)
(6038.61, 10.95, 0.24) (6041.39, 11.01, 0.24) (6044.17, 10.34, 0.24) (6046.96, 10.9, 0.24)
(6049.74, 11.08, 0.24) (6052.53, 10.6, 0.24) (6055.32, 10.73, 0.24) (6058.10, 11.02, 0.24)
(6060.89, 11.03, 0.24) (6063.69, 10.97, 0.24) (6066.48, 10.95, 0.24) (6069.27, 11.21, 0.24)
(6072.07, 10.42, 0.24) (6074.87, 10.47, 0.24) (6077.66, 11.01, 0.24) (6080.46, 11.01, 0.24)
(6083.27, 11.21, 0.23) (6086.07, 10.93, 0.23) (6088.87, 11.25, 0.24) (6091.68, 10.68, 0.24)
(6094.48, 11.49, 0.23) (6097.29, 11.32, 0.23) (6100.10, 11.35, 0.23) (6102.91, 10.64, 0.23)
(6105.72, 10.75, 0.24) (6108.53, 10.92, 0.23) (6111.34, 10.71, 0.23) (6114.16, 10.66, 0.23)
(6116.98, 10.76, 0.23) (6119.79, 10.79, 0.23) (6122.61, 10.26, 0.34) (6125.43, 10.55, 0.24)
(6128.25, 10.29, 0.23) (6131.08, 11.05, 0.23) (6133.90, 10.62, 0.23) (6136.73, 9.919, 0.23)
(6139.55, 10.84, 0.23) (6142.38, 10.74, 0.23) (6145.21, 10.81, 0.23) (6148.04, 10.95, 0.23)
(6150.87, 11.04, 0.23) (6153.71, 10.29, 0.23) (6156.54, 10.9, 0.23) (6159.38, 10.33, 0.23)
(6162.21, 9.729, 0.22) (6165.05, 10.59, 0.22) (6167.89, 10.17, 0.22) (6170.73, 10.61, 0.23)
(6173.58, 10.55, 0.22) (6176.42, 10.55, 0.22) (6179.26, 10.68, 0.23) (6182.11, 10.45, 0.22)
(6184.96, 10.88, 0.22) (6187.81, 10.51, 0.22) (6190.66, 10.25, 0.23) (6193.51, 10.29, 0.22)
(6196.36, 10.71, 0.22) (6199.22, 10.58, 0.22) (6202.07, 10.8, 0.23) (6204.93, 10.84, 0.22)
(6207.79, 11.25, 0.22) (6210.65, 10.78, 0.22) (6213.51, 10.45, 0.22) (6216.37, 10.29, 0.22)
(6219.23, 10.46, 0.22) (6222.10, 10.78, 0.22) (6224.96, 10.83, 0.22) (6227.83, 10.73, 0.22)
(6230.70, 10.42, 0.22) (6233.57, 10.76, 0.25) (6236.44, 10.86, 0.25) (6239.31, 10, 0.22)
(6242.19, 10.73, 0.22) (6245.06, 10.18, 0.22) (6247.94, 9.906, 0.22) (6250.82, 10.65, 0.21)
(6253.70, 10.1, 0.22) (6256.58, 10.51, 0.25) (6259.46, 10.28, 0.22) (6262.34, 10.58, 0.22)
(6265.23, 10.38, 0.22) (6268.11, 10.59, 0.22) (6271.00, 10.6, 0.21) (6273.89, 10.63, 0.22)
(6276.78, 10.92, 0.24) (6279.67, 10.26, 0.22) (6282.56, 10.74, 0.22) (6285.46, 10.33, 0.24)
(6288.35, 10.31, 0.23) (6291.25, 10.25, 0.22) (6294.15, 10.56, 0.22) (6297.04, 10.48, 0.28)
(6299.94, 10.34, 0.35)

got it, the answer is -0.01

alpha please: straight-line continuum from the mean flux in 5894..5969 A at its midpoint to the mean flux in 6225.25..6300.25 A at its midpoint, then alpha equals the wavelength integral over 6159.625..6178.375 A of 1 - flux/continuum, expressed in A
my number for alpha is 0.4 A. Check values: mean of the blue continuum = 11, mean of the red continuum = 10.5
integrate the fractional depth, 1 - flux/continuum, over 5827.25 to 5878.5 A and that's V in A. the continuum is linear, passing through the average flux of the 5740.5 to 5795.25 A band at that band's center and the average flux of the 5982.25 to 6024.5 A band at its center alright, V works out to -1.1 A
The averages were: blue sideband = 11.1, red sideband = 11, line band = 11.3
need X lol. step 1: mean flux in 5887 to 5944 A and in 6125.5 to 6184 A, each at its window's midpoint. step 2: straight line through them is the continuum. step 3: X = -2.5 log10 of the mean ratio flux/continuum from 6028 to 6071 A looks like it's -0.021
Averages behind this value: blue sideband 10.9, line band 10.9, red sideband 10.6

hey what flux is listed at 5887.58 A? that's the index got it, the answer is 11.02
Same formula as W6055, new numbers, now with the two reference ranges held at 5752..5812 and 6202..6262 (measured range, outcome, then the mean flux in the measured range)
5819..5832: -0.02 mag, 11.3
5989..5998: 0.00 mag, 10.8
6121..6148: 0.01 mag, 10.6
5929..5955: 0.00 mag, 10.9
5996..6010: -0.01 mag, 10.9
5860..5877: -0.01 mag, 11.2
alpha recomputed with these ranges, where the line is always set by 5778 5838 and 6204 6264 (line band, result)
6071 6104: -0.6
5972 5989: 0.0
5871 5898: 1.0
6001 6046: -0.5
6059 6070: -0.2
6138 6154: -0.2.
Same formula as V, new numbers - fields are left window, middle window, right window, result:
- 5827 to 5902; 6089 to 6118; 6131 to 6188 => -0.74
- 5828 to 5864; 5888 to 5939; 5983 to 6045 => 1.19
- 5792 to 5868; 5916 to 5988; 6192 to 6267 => 0.67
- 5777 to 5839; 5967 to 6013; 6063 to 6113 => 0.53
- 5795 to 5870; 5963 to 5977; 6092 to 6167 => 0.04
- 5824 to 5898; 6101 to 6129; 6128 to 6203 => -0.02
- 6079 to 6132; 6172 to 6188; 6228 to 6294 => 0.10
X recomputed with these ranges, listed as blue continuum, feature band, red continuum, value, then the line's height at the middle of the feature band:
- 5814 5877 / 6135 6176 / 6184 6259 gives 0.015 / 10.7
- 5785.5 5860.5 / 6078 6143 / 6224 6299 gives -0.004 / 10.8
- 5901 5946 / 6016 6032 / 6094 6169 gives -0.036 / 10.9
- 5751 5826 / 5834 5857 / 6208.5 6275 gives -0.040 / 11.1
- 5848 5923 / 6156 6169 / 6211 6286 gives 0.032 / 10.6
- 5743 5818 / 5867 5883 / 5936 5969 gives 0.007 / 11.1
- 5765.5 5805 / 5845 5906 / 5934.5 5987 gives 0.011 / 11.1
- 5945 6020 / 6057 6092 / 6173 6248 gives -0.012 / 10.8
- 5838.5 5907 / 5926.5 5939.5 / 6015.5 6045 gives 0.010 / 11.1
